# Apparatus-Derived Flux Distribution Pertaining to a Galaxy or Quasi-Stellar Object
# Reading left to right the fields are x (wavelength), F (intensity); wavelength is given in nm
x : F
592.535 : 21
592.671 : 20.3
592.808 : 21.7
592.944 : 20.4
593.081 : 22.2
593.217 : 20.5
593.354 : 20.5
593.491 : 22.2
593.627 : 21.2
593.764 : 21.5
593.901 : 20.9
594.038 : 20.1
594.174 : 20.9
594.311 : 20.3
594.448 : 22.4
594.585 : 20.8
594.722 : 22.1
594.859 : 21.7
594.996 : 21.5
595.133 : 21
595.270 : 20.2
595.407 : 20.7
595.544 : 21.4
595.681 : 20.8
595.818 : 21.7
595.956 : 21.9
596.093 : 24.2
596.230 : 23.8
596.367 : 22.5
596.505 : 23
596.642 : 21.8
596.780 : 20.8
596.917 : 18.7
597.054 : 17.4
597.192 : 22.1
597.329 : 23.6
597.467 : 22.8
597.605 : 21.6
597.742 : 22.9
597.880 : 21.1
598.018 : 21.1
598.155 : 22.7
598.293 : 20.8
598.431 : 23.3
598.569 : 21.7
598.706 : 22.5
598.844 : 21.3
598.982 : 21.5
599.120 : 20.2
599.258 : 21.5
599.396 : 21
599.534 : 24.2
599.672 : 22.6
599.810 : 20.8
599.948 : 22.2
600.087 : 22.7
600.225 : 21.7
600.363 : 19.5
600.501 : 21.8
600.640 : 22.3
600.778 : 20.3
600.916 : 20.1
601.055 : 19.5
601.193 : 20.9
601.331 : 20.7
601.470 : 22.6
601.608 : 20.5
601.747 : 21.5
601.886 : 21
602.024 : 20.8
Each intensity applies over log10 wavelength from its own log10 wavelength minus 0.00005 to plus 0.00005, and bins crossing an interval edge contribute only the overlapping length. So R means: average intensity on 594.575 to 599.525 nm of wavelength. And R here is 21.6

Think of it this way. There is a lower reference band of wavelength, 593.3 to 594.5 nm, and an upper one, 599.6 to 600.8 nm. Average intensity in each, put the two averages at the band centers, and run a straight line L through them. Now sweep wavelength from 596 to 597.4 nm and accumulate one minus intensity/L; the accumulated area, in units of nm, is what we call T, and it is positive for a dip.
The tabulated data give -0.03 nm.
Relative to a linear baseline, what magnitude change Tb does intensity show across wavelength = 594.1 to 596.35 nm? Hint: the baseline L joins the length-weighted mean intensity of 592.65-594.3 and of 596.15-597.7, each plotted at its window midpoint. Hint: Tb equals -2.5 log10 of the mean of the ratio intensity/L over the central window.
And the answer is -0.01 mag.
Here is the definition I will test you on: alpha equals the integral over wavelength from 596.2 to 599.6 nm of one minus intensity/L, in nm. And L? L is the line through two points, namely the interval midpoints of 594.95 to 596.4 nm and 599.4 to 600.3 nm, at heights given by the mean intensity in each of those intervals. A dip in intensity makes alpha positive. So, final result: 0.05 nm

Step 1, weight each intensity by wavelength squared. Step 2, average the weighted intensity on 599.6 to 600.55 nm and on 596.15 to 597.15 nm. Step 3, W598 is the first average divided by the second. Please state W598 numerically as 1.03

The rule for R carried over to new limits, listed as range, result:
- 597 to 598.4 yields 21.7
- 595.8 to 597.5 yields 21.8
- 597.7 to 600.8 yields 21.7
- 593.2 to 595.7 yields 21.1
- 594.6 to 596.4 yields 21.8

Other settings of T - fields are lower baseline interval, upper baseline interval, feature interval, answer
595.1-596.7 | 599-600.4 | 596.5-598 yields 0.03 nm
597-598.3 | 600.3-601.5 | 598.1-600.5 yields -0.06 nm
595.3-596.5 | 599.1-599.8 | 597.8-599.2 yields 0.02 nm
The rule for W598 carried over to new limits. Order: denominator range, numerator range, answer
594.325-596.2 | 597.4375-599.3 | 1.02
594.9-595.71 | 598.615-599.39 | 1.03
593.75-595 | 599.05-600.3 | 1.05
